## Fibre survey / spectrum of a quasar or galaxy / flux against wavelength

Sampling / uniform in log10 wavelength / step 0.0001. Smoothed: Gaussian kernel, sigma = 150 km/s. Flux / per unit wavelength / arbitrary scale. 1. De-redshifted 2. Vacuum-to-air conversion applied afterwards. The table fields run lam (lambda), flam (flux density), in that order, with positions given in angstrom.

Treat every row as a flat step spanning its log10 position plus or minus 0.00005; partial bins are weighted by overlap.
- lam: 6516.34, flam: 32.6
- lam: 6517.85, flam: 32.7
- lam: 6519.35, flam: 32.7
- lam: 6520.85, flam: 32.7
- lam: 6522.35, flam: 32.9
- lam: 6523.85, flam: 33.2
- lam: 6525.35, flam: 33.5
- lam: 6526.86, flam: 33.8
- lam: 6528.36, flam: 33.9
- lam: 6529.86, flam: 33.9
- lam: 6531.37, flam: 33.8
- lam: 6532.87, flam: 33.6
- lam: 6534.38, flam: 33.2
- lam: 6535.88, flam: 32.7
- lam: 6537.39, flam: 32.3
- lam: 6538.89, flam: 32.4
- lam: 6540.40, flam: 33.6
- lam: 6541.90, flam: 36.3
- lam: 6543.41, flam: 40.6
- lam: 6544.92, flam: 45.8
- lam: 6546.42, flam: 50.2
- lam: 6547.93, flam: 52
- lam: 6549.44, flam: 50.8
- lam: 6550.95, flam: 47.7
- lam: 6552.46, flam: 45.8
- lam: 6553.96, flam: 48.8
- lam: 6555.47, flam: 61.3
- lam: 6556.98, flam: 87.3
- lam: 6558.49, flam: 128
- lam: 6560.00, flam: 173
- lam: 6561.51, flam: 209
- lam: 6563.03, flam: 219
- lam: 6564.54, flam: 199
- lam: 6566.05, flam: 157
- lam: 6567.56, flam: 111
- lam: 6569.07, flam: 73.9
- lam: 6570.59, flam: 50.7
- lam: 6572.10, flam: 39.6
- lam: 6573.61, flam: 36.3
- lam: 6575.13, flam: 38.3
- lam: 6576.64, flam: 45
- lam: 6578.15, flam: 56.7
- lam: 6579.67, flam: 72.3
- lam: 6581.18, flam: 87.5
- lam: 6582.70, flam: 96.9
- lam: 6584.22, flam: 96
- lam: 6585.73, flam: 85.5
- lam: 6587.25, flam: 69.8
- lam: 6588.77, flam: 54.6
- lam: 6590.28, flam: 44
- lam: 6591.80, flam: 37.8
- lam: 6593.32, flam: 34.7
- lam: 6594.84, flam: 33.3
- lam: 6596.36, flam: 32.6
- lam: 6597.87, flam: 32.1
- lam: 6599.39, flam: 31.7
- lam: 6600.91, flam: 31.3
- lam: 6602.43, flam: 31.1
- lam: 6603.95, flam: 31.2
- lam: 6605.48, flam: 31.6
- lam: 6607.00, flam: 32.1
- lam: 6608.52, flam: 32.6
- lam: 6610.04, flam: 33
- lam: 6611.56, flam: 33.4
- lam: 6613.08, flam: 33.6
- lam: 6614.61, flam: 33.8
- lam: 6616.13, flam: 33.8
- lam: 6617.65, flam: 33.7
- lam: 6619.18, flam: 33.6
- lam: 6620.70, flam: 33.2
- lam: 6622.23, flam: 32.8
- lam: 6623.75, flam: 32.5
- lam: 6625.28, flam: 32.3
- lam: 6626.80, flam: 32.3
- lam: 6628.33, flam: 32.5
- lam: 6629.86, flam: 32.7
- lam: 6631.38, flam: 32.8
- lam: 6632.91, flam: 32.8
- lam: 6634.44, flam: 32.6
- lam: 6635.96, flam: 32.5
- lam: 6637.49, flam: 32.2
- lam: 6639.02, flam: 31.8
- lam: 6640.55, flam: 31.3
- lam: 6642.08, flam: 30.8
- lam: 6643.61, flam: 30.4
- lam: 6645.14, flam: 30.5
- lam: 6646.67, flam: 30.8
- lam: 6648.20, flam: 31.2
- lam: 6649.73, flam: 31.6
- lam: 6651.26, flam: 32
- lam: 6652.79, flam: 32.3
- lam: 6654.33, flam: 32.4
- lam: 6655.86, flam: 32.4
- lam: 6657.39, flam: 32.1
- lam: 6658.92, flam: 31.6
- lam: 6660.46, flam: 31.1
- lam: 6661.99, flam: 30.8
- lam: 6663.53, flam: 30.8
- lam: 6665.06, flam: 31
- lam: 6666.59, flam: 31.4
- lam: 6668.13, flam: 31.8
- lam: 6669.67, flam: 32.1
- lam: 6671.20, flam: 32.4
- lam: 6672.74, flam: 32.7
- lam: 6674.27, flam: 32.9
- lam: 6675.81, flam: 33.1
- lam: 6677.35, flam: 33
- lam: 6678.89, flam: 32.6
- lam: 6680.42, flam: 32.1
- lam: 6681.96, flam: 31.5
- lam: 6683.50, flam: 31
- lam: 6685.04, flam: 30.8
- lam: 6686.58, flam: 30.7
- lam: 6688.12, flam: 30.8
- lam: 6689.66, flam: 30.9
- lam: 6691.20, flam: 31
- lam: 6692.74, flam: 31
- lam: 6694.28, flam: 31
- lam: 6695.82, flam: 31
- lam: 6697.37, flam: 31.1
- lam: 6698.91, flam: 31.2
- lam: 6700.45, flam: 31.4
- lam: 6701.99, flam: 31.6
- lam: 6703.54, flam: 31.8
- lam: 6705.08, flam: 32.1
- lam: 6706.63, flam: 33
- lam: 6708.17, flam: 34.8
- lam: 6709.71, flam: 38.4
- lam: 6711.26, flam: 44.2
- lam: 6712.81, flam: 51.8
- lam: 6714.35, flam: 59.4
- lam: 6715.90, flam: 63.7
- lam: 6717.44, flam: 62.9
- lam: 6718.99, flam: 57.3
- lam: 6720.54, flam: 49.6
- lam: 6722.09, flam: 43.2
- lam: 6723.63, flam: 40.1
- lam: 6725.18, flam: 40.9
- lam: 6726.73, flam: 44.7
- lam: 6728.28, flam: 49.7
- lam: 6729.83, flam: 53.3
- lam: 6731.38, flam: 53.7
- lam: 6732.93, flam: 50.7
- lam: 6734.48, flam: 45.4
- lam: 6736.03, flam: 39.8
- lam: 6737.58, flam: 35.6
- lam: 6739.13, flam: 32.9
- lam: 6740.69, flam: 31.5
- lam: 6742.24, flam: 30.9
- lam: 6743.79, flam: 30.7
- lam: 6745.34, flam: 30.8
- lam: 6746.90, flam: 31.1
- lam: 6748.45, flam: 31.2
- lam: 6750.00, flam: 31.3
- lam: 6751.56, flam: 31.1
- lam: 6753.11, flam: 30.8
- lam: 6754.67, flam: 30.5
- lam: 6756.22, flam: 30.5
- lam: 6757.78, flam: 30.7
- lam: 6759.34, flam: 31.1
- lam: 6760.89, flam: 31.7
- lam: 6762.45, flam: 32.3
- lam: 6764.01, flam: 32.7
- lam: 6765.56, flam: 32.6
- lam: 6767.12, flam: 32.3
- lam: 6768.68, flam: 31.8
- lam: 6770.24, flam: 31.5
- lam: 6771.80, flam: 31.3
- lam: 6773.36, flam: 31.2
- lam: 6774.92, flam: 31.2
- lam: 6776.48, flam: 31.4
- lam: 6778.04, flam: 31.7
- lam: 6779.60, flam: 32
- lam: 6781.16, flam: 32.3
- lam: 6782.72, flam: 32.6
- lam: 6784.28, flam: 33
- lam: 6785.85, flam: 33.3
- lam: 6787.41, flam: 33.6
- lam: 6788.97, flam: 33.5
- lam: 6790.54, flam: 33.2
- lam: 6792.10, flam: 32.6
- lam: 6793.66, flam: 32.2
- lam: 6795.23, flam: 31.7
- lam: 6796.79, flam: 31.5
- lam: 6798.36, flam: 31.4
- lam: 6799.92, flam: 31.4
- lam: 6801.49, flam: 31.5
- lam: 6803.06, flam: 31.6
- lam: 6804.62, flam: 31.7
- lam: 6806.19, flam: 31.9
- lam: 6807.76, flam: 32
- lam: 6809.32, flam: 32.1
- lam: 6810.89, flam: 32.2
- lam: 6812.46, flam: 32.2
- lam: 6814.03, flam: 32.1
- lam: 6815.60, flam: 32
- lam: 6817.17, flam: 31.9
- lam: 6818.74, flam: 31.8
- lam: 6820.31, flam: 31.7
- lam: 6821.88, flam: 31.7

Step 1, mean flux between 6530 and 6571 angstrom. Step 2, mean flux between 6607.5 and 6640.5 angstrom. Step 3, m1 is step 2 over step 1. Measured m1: 0.42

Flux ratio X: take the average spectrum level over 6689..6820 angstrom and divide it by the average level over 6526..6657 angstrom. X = 0.7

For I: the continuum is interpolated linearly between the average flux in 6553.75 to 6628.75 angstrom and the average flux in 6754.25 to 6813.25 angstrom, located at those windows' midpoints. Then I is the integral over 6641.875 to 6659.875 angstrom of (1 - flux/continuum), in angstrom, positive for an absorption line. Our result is 7.4 angstrom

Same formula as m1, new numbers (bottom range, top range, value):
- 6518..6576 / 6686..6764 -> 0.58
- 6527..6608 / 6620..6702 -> 0.50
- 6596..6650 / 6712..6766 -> 1.25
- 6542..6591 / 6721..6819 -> 0.41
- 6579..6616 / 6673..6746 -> 0.82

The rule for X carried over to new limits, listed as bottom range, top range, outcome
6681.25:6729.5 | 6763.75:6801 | 0.82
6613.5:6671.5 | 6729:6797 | 1.05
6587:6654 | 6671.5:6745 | 1.14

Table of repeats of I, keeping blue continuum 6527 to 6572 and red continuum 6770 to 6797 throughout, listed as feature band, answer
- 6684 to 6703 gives 6.82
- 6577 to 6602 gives 4.47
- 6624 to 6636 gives 5.48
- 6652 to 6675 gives 9.39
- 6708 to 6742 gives -2.86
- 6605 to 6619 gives 6.65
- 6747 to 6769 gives 3.19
